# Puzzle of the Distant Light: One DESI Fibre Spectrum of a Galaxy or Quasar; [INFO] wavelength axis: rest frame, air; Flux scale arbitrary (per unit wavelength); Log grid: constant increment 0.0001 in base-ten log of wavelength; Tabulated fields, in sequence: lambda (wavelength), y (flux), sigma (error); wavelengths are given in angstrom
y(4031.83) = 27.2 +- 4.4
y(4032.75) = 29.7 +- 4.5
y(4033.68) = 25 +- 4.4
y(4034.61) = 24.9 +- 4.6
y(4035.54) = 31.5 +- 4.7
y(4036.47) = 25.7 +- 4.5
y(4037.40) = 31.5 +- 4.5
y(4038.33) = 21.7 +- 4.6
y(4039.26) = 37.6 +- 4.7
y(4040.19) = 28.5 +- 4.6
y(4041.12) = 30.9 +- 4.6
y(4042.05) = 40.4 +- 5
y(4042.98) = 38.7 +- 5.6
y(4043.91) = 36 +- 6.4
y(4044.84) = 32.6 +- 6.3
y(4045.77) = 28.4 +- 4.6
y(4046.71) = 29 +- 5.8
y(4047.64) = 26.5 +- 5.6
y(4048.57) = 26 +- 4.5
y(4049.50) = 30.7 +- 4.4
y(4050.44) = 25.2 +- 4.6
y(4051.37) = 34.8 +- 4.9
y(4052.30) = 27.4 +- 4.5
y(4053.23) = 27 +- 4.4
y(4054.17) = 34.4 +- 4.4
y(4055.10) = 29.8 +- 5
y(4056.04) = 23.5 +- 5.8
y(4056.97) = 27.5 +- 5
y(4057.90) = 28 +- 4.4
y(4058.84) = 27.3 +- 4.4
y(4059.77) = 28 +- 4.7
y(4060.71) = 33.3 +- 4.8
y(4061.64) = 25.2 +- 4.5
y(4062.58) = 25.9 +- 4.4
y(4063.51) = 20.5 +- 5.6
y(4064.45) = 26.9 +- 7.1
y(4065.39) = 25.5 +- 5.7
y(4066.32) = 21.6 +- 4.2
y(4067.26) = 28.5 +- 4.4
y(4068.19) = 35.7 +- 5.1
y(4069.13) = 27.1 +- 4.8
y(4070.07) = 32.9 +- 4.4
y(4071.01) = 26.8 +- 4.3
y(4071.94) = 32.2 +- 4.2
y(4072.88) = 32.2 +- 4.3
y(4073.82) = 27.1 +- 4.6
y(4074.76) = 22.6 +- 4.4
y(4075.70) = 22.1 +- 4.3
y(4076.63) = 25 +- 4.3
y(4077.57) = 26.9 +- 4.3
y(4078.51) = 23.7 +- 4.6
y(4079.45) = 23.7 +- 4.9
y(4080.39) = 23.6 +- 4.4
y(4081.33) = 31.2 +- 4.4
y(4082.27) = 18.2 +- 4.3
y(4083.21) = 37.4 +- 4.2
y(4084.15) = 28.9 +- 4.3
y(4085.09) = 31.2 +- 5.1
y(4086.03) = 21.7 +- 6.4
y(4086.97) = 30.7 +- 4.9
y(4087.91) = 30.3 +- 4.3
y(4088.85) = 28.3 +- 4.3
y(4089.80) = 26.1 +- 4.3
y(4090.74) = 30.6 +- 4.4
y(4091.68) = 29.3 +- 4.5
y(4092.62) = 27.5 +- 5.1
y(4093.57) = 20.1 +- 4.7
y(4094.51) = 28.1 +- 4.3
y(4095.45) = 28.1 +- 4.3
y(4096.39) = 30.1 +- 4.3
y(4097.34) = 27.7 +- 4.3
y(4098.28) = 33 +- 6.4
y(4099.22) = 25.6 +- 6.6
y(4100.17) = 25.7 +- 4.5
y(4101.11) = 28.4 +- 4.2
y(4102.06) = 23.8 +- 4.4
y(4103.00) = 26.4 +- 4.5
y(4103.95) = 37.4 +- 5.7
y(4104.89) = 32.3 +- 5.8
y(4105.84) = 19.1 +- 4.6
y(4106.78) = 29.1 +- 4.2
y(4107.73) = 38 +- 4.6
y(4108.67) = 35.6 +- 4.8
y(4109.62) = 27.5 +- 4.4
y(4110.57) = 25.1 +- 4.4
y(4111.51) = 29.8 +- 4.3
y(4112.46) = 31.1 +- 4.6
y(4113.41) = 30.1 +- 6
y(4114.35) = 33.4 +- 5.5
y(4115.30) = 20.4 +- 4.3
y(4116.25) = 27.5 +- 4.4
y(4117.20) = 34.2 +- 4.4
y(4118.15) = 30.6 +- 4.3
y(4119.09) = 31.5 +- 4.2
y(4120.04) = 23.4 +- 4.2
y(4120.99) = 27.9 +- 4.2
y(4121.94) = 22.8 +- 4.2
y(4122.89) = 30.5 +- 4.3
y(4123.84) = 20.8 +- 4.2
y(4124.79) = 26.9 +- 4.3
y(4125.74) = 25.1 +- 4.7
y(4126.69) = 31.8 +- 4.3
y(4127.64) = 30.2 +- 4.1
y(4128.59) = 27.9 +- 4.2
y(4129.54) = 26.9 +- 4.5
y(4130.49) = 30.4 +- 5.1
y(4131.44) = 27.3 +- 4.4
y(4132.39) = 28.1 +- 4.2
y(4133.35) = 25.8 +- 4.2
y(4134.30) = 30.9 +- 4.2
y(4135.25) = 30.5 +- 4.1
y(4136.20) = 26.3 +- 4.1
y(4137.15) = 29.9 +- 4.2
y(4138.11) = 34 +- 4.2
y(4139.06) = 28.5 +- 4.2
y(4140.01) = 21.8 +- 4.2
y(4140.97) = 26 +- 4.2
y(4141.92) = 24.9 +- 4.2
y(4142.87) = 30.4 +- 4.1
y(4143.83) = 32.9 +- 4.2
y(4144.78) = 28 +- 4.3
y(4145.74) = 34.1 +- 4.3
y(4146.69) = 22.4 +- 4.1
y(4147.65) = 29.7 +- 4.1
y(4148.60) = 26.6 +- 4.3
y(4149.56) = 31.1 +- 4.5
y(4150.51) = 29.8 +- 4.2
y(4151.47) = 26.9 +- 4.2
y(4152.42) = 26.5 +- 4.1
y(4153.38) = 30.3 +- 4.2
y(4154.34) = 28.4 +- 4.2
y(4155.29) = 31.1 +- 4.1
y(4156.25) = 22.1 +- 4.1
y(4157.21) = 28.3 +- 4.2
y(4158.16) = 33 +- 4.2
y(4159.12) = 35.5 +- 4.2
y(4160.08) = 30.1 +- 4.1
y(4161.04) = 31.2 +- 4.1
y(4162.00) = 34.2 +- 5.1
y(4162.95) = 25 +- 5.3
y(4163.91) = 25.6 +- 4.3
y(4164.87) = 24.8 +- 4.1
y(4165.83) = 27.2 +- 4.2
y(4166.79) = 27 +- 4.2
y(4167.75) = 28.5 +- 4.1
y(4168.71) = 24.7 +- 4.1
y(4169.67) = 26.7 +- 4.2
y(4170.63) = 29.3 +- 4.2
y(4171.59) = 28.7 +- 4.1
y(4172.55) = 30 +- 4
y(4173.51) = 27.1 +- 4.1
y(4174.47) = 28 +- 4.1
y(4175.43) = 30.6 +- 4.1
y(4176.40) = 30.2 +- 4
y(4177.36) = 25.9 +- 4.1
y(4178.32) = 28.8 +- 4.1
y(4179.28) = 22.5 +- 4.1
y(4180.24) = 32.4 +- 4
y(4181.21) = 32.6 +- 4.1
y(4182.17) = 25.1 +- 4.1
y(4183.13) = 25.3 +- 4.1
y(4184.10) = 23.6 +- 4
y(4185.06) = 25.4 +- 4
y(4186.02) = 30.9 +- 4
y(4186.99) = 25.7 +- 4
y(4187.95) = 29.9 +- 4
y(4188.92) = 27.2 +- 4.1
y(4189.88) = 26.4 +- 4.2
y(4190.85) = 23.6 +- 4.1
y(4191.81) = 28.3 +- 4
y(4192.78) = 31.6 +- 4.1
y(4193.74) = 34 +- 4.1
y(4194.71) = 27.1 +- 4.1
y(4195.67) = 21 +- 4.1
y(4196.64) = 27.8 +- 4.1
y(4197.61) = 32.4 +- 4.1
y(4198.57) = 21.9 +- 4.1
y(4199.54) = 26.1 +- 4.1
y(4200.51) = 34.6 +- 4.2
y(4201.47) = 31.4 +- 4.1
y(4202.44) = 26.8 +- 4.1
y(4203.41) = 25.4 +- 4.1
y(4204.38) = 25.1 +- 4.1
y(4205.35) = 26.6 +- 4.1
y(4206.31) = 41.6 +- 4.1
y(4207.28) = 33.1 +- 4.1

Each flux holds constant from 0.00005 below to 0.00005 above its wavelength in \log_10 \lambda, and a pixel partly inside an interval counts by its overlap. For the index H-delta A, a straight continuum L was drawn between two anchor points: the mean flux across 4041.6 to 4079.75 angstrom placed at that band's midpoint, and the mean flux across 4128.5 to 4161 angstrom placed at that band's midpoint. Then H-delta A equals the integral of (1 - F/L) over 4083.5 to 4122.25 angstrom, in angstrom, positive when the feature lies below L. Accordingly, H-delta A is 0.07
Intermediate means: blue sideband 28.5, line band 28.6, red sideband 28.8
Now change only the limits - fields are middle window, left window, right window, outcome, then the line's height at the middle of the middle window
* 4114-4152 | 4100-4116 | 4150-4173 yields 0.8 angstrom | 28.8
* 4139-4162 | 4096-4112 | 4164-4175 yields -0.8 angstrom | 27.9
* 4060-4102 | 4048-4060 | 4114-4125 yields 0.9 angstrom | 28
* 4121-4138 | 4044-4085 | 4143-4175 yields 0.3 angstrom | 28.4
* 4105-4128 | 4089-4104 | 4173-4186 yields -0.7 angstrom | 27.7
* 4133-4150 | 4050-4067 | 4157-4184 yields -0.2 angstrom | 28.2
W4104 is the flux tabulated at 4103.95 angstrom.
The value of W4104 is 37.4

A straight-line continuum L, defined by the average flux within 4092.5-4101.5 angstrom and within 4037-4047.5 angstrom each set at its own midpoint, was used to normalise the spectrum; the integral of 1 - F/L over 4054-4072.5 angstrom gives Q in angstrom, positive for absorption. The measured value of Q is 1.4 angstrom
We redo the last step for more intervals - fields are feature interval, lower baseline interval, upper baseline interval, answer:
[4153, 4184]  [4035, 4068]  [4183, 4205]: -0.7 angstrom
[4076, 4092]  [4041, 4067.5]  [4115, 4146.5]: 0.7 angstrom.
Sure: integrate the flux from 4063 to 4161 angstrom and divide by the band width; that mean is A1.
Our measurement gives 28.2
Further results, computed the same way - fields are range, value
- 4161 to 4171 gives 27.5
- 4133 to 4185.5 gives 28.3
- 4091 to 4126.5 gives 28.3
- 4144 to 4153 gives 28.5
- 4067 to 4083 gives 27.2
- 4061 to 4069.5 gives 26.5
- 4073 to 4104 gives 27.2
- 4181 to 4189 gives 27.1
